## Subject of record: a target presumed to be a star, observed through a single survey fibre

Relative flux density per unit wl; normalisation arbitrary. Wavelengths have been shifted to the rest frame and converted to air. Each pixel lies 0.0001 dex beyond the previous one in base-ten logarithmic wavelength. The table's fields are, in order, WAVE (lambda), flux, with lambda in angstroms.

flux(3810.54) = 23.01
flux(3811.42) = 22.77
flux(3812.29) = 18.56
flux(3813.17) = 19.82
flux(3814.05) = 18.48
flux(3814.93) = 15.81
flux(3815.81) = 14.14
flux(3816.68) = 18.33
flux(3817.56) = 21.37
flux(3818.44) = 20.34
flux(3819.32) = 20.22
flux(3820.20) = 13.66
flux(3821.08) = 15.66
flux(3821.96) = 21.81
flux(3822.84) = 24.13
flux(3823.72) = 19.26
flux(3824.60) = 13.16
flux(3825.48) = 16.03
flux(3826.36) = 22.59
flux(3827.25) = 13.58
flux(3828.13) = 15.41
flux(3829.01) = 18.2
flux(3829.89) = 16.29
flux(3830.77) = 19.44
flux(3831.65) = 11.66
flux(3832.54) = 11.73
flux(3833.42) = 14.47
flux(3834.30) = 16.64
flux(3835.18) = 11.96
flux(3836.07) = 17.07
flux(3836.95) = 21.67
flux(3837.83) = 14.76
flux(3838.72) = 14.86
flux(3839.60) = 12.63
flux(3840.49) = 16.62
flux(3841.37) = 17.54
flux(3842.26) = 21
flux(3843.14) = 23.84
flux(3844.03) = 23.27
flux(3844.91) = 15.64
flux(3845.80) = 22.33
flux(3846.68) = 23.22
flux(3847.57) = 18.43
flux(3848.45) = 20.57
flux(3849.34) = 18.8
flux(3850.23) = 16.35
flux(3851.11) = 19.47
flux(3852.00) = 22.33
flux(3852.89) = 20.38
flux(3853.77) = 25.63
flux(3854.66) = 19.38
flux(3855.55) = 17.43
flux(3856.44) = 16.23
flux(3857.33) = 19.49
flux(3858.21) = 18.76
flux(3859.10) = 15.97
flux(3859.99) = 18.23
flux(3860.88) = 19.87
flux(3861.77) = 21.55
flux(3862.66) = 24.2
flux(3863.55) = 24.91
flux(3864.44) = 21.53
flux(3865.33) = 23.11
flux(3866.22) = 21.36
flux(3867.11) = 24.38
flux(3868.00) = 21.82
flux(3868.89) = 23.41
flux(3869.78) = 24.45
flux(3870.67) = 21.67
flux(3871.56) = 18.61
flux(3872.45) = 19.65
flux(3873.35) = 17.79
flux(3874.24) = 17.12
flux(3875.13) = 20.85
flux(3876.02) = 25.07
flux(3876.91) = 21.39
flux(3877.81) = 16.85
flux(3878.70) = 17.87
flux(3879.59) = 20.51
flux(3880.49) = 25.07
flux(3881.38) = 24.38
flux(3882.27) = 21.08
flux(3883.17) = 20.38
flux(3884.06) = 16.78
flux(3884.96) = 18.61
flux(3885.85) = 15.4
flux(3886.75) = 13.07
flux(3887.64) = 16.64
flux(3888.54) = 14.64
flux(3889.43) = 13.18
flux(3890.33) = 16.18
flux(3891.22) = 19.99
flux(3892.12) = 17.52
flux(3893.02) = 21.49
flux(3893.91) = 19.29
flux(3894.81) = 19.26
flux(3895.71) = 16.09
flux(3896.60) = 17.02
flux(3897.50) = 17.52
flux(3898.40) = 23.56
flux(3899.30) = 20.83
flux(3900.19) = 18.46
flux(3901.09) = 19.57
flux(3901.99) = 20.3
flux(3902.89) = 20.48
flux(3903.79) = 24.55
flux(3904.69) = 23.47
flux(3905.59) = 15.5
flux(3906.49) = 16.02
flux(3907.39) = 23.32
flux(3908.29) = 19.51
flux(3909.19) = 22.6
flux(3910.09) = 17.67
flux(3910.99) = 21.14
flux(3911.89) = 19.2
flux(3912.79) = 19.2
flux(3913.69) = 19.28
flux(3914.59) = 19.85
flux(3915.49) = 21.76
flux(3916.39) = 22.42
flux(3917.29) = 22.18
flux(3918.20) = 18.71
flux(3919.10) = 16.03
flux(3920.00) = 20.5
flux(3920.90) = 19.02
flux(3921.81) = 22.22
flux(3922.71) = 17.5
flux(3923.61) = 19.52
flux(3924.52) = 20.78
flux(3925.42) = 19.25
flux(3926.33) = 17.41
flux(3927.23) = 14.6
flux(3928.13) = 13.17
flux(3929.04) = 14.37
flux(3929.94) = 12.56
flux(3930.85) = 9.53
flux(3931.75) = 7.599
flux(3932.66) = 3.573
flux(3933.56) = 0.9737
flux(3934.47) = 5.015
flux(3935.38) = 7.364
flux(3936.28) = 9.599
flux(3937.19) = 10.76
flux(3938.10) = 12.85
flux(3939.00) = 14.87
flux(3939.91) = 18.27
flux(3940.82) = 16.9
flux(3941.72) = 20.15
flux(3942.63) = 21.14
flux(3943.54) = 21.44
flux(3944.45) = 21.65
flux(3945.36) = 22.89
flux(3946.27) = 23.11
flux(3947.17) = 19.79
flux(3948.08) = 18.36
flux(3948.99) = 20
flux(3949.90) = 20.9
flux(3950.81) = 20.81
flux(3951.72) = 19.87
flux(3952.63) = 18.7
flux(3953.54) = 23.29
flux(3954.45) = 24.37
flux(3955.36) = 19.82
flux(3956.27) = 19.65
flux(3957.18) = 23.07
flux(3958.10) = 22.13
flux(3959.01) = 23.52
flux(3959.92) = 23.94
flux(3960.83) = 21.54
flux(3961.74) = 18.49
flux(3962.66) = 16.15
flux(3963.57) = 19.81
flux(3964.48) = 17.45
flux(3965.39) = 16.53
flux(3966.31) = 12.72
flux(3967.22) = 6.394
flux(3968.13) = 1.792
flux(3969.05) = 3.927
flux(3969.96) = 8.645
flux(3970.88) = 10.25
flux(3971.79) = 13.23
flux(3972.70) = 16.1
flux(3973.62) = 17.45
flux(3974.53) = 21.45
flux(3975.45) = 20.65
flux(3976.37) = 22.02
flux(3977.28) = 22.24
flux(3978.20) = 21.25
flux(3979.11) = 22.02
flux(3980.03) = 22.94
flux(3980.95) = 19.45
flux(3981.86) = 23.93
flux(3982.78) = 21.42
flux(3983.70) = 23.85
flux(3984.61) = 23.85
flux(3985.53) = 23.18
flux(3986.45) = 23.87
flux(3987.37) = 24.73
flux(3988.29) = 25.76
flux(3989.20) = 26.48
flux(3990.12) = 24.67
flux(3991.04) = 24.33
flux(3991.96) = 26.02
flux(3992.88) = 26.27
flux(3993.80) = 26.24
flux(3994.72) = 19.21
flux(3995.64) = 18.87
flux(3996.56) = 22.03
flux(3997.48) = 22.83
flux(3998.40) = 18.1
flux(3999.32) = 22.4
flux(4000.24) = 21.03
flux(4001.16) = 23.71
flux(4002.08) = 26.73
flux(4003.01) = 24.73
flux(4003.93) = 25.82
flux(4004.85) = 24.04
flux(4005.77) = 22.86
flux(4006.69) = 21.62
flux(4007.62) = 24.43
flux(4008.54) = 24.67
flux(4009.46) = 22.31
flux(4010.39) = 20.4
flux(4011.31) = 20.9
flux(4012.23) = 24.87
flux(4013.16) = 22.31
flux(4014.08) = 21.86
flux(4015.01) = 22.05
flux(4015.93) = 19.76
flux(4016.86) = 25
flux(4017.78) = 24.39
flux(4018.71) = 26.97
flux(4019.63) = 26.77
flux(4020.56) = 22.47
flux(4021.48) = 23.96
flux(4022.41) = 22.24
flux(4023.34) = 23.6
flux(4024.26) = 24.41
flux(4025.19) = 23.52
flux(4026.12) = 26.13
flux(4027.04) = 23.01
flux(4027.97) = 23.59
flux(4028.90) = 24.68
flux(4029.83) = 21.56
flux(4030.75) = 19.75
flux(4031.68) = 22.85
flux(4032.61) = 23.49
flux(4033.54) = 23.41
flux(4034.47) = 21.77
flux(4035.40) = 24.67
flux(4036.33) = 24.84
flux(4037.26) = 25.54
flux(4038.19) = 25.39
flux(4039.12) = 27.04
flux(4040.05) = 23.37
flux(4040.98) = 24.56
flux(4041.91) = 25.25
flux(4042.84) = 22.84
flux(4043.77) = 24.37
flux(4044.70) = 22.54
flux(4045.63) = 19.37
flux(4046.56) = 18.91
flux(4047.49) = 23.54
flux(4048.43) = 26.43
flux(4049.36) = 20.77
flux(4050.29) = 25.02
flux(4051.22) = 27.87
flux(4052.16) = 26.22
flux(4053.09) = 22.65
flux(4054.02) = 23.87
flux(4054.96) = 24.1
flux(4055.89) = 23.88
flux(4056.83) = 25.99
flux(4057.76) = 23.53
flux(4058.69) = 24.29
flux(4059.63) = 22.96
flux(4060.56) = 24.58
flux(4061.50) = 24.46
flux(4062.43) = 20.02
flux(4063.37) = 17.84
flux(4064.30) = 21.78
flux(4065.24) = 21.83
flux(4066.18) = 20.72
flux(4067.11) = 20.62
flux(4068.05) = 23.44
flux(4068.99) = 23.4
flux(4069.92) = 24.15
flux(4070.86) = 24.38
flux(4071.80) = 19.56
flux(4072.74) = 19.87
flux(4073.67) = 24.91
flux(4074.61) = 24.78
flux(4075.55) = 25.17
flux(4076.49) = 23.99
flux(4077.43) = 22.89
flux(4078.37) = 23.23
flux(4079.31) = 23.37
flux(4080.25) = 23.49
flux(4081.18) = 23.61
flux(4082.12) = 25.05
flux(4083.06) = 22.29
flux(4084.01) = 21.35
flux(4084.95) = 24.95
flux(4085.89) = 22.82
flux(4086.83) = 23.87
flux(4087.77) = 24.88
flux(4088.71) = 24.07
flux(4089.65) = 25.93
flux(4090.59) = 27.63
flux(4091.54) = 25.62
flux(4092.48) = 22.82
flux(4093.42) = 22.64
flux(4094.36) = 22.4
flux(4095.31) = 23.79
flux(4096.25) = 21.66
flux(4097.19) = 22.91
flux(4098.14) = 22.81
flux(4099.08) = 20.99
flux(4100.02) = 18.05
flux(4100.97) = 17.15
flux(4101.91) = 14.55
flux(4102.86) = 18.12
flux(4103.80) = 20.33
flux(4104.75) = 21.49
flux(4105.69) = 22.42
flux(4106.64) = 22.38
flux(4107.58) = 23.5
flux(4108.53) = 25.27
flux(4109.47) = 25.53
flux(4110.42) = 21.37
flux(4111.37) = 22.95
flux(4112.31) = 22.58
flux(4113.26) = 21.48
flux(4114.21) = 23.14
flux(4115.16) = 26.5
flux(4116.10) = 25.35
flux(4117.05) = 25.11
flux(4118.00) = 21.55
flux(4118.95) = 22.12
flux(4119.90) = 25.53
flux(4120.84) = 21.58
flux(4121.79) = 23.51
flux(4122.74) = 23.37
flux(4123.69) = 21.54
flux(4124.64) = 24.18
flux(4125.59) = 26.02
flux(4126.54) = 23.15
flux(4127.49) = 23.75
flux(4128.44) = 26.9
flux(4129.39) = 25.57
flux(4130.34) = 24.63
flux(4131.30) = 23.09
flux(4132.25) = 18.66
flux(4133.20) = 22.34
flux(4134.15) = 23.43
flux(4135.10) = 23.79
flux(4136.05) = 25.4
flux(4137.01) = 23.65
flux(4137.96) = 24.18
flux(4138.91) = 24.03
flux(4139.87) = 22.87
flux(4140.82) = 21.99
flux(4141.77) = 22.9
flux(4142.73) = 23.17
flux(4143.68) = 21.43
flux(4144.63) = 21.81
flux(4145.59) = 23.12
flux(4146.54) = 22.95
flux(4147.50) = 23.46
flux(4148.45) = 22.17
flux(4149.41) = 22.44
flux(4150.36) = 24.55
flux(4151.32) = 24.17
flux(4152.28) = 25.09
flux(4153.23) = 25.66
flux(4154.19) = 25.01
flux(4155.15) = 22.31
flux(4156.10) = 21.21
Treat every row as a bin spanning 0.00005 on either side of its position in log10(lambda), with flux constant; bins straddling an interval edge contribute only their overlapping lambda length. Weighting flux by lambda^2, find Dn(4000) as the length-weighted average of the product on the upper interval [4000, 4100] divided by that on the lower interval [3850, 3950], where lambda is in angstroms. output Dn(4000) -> 1.36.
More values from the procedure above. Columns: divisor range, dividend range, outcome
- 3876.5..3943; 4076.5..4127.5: 1.45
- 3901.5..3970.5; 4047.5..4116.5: 1.42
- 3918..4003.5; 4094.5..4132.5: 1.31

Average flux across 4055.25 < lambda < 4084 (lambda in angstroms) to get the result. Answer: 23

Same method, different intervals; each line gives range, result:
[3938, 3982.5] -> 18.6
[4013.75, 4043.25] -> 23.8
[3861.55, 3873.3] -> 22.2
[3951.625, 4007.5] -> 20.5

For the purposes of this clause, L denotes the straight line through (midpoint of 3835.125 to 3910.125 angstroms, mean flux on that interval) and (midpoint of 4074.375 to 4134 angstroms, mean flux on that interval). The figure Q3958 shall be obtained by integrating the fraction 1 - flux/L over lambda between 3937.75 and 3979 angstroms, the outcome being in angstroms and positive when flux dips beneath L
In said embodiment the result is 5.2 angstroms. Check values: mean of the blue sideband 19.6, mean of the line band 18.3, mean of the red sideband 23.1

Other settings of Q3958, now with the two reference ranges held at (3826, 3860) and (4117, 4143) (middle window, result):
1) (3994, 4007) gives -0.9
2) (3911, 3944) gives 6.3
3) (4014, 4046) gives -3.1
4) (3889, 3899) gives 0.4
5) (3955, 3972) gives 3.8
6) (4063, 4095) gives -1.0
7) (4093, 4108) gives 1.3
